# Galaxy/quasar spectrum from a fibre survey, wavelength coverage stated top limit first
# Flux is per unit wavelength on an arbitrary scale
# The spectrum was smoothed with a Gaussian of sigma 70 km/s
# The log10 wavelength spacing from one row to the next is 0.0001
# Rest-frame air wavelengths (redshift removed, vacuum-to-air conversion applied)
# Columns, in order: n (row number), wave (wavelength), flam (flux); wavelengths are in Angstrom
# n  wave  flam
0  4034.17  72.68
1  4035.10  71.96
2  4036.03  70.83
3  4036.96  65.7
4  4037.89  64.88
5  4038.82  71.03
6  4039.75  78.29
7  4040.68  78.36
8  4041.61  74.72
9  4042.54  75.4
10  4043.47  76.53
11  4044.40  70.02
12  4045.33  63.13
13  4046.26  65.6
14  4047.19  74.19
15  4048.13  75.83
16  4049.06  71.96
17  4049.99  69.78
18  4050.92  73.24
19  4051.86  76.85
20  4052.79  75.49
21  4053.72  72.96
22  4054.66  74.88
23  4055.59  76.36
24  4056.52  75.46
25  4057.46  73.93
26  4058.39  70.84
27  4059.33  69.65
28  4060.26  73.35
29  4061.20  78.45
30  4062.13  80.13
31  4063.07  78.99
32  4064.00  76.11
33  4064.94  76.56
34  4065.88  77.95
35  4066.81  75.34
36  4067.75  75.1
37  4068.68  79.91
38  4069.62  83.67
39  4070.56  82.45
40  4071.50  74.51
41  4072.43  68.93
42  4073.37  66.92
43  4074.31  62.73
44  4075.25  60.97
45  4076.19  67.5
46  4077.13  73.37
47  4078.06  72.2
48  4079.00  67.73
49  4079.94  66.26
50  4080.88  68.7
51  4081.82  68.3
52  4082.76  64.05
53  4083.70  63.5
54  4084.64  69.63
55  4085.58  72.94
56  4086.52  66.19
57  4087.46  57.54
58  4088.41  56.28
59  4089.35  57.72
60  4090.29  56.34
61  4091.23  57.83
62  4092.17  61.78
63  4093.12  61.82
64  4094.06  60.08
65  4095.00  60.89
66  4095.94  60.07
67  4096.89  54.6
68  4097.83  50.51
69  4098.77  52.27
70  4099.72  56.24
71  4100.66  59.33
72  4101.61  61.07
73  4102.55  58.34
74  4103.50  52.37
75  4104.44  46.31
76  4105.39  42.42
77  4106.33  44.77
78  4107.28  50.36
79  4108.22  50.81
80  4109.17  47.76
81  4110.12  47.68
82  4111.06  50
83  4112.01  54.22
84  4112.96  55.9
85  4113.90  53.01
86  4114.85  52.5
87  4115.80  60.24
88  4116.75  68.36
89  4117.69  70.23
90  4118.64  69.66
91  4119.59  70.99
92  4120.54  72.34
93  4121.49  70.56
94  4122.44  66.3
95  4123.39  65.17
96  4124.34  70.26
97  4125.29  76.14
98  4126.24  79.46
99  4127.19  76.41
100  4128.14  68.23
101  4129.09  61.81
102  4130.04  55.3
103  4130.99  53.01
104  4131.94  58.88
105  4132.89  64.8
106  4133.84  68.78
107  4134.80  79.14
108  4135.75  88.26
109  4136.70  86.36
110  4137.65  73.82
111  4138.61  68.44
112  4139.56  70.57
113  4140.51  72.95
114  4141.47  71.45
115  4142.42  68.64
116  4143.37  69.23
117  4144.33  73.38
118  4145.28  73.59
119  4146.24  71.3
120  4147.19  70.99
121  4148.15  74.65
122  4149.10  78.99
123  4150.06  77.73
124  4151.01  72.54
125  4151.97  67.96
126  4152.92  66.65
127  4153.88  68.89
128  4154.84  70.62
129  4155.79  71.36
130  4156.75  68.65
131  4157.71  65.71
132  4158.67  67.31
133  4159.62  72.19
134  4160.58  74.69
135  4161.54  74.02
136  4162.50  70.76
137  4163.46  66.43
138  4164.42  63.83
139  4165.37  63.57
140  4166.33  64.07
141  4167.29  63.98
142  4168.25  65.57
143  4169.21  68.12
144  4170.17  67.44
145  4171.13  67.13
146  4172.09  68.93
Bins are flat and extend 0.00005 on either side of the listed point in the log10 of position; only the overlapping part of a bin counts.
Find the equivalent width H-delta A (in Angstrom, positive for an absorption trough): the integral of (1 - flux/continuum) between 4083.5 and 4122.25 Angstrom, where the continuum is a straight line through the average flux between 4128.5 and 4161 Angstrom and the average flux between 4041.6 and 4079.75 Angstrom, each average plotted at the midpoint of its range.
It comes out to 7.4 Angstrom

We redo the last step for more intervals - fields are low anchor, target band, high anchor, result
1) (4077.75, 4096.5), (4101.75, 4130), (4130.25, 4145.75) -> 3.1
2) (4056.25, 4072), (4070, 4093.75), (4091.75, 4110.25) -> 0.0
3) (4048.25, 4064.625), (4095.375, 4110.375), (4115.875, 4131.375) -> 3.8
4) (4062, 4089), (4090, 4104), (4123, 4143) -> 2.6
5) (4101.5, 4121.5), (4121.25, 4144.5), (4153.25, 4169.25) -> -3.3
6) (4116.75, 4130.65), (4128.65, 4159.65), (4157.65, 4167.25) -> -0.8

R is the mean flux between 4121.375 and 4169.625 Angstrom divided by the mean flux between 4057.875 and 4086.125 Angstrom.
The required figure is 0.97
